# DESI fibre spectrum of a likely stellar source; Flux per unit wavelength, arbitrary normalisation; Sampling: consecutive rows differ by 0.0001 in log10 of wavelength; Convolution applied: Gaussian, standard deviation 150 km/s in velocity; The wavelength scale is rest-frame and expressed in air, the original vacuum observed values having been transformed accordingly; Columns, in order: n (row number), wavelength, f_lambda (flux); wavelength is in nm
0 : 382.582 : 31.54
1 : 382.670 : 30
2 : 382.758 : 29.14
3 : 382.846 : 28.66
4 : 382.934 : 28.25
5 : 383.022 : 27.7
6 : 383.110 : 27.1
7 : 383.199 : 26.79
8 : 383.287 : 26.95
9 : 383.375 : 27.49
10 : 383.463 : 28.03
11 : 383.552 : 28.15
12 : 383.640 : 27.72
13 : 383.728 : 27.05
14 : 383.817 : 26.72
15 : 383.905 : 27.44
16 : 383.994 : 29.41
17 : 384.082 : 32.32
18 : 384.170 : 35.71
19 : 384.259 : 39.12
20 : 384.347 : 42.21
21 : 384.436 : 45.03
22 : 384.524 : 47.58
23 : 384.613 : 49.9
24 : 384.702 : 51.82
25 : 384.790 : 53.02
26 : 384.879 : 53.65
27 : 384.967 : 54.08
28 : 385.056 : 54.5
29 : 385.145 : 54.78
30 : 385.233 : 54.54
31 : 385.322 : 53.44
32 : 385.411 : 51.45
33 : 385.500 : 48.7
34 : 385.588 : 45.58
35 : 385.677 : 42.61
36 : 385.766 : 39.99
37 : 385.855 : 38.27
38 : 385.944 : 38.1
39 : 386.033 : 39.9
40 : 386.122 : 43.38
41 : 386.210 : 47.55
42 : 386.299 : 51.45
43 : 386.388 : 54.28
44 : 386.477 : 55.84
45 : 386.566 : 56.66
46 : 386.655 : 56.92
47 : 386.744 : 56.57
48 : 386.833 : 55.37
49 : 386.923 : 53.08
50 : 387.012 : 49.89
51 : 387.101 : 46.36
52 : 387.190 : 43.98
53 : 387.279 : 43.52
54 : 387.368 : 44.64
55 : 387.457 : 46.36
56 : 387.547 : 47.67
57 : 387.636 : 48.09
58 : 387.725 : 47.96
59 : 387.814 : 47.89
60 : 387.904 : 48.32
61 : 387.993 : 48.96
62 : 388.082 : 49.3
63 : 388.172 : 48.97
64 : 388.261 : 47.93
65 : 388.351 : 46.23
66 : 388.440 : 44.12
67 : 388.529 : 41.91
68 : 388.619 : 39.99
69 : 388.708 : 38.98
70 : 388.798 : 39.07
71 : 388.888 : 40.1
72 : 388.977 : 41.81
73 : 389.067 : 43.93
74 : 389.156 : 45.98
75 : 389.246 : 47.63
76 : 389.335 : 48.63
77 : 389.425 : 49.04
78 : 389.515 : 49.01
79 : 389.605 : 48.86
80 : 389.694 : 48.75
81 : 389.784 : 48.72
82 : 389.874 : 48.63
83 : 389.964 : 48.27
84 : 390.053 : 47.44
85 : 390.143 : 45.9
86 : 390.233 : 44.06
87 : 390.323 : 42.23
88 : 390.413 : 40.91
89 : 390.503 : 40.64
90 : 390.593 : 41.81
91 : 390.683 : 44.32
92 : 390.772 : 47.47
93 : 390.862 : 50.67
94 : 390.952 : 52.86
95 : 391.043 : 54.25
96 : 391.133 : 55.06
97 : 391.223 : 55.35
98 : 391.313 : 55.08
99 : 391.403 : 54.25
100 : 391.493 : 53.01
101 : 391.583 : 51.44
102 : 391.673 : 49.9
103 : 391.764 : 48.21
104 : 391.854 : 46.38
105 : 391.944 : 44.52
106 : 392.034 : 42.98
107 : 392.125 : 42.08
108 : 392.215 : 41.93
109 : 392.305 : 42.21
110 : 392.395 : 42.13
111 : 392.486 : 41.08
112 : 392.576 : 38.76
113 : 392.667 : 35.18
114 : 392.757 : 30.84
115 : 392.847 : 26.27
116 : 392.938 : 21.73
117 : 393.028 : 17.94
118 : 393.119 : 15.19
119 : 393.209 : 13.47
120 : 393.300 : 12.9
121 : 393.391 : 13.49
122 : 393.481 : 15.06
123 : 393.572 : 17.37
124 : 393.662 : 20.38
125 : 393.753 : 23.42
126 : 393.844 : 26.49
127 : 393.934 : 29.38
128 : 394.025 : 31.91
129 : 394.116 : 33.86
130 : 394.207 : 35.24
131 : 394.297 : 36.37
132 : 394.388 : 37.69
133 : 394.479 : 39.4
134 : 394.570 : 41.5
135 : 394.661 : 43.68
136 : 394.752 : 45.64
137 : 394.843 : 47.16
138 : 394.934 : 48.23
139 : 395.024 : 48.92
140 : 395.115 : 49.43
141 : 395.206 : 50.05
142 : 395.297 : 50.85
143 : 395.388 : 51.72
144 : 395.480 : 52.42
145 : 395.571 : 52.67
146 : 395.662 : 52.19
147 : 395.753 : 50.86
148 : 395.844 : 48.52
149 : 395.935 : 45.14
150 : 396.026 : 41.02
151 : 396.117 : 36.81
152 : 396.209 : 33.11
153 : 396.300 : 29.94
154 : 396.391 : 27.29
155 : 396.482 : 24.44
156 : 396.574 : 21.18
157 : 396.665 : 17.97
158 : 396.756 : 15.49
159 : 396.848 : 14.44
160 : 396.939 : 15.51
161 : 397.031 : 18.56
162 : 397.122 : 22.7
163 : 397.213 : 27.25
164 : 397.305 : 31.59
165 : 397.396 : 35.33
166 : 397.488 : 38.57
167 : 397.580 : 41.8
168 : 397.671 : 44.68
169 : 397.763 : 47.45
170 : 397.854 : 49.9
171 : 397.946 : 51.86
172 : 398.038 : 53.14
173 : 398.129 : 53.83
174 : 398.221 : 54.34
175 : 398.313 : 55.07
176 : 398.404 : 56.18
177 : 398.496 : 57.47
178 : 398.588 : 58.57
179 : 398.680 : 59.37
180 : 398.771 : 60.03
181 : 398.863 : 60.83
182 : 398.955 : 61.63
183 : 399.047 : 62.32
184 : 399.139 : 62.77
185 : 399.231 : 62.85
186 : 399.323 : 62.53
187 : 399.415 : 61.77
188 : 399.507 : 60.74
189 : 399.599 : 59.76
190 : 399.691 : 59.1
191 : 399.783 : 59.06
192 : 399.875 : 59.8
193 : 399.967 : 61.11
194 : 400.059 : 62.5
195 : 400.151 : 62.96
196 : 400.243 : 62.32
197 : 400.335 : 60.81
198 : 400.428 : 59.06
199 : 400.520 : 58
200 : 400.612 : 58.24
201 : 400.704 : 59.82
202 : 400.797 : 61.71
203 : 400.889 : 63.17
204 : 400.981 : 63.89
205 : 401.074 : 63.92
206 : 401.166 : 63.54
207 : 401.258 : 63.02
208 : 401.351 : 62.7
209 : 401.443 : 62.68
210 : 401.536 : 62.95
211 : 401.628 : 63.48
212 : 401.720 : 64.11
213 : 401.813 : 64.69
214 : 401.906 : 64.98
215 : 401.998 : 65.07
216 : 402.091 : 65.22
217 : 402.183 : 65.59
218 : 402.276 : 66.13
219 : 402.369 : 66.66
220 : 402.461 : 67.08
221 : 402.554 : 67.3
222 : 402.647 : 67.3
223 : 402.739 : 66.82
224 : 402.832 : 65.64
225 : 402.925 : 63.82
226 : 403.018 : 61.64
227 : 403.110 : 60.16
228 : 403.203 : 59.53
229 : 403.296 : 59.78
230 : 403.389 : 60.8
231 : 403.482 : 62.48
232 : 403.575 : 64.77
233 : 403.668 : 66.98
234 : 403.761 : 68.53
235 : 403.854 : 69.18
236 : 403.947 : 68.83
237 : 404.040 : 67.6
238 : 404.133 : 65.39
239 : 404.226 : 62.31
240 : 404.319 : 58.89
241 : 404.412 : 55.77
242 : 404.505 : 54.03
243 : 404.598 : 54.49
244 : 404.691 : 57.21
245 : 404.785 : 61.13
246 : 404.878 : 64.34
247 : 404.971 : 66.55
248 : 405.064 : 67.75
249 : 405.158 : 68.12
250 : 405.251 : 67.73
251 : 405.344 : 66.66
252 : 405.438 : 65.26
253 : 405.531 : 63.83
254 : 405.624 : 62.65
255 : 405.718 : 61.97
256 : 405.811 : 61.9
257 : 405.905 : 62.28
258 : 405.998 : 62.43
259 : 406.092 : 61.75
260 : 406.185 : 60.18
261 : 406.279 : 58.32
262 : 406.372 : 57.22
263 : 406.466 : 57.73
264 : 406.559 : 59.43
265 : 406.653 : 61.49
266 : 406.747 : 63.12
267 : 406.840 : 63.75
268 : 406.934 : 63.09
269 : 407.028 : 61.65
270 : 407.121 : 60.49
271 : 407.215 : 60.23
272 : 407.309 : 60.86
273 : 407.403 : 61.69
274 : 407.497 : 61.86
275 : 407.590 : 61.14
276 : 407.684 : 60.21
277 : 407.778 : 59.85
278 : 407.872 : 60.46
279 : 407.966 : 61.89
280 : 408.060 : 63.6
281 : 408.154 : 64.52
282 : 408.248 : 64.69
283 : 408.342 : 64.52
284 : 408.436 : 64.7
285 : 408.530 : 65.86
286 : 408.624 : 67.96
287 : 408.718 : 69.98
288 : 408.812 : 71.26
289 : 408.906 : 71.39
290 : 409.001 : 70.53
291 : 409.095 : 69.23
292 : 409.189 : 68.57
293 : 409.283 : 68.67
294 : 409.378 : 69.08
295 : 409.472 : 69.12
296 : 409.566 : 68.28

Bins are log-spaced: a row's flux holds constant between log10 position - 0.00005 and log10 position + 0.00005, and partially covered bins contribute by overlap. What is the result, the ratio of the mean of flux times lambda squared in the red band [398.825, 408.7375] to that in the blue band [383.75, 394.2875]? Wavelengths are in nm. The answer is 1.58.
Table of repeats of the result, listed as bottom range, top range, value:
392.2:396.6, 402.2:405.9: 1.89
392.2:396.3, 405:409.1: 1.87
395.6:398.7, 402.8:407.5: 1.66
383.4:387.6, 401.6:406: 1.56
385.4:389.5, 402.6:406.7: 1.46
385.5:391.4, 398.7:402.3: 1.40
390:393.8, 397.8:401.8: 1.62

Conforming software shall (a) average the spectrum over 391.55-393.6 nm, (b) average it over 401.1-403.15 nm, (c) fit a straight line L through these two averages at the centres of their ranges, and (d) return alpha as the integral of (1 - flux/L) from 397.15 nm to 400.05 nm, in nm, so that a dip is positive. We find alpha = -0.04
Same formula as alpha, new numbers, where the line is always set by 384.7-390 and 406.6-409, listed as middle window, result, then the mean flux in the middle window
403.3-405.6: -0.09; 63.6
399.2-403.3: -0.29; 62.8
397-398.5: 0.34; 43.4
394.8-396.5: 0.30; 44.6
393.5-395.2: 0.54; 36.4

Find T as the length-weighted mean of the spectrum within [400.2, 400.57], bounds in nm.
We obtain 60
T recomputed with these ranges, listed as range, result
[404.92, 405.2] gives 67.4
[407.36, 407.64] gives 61.7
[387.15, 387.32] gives 43.8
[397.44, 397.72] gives 41.6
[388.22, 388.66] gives 44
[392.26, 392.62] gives 41.1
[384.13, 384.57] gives 42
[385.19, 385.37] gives 53.8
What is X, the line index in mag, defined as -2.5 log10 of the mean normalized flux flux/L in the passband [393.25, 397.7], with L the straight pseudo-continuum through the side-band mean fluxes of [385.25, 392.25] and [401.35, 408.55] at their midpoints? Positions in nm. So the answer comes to 0.49 mag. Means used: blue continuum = 47.4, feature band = 34.4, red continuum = 63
